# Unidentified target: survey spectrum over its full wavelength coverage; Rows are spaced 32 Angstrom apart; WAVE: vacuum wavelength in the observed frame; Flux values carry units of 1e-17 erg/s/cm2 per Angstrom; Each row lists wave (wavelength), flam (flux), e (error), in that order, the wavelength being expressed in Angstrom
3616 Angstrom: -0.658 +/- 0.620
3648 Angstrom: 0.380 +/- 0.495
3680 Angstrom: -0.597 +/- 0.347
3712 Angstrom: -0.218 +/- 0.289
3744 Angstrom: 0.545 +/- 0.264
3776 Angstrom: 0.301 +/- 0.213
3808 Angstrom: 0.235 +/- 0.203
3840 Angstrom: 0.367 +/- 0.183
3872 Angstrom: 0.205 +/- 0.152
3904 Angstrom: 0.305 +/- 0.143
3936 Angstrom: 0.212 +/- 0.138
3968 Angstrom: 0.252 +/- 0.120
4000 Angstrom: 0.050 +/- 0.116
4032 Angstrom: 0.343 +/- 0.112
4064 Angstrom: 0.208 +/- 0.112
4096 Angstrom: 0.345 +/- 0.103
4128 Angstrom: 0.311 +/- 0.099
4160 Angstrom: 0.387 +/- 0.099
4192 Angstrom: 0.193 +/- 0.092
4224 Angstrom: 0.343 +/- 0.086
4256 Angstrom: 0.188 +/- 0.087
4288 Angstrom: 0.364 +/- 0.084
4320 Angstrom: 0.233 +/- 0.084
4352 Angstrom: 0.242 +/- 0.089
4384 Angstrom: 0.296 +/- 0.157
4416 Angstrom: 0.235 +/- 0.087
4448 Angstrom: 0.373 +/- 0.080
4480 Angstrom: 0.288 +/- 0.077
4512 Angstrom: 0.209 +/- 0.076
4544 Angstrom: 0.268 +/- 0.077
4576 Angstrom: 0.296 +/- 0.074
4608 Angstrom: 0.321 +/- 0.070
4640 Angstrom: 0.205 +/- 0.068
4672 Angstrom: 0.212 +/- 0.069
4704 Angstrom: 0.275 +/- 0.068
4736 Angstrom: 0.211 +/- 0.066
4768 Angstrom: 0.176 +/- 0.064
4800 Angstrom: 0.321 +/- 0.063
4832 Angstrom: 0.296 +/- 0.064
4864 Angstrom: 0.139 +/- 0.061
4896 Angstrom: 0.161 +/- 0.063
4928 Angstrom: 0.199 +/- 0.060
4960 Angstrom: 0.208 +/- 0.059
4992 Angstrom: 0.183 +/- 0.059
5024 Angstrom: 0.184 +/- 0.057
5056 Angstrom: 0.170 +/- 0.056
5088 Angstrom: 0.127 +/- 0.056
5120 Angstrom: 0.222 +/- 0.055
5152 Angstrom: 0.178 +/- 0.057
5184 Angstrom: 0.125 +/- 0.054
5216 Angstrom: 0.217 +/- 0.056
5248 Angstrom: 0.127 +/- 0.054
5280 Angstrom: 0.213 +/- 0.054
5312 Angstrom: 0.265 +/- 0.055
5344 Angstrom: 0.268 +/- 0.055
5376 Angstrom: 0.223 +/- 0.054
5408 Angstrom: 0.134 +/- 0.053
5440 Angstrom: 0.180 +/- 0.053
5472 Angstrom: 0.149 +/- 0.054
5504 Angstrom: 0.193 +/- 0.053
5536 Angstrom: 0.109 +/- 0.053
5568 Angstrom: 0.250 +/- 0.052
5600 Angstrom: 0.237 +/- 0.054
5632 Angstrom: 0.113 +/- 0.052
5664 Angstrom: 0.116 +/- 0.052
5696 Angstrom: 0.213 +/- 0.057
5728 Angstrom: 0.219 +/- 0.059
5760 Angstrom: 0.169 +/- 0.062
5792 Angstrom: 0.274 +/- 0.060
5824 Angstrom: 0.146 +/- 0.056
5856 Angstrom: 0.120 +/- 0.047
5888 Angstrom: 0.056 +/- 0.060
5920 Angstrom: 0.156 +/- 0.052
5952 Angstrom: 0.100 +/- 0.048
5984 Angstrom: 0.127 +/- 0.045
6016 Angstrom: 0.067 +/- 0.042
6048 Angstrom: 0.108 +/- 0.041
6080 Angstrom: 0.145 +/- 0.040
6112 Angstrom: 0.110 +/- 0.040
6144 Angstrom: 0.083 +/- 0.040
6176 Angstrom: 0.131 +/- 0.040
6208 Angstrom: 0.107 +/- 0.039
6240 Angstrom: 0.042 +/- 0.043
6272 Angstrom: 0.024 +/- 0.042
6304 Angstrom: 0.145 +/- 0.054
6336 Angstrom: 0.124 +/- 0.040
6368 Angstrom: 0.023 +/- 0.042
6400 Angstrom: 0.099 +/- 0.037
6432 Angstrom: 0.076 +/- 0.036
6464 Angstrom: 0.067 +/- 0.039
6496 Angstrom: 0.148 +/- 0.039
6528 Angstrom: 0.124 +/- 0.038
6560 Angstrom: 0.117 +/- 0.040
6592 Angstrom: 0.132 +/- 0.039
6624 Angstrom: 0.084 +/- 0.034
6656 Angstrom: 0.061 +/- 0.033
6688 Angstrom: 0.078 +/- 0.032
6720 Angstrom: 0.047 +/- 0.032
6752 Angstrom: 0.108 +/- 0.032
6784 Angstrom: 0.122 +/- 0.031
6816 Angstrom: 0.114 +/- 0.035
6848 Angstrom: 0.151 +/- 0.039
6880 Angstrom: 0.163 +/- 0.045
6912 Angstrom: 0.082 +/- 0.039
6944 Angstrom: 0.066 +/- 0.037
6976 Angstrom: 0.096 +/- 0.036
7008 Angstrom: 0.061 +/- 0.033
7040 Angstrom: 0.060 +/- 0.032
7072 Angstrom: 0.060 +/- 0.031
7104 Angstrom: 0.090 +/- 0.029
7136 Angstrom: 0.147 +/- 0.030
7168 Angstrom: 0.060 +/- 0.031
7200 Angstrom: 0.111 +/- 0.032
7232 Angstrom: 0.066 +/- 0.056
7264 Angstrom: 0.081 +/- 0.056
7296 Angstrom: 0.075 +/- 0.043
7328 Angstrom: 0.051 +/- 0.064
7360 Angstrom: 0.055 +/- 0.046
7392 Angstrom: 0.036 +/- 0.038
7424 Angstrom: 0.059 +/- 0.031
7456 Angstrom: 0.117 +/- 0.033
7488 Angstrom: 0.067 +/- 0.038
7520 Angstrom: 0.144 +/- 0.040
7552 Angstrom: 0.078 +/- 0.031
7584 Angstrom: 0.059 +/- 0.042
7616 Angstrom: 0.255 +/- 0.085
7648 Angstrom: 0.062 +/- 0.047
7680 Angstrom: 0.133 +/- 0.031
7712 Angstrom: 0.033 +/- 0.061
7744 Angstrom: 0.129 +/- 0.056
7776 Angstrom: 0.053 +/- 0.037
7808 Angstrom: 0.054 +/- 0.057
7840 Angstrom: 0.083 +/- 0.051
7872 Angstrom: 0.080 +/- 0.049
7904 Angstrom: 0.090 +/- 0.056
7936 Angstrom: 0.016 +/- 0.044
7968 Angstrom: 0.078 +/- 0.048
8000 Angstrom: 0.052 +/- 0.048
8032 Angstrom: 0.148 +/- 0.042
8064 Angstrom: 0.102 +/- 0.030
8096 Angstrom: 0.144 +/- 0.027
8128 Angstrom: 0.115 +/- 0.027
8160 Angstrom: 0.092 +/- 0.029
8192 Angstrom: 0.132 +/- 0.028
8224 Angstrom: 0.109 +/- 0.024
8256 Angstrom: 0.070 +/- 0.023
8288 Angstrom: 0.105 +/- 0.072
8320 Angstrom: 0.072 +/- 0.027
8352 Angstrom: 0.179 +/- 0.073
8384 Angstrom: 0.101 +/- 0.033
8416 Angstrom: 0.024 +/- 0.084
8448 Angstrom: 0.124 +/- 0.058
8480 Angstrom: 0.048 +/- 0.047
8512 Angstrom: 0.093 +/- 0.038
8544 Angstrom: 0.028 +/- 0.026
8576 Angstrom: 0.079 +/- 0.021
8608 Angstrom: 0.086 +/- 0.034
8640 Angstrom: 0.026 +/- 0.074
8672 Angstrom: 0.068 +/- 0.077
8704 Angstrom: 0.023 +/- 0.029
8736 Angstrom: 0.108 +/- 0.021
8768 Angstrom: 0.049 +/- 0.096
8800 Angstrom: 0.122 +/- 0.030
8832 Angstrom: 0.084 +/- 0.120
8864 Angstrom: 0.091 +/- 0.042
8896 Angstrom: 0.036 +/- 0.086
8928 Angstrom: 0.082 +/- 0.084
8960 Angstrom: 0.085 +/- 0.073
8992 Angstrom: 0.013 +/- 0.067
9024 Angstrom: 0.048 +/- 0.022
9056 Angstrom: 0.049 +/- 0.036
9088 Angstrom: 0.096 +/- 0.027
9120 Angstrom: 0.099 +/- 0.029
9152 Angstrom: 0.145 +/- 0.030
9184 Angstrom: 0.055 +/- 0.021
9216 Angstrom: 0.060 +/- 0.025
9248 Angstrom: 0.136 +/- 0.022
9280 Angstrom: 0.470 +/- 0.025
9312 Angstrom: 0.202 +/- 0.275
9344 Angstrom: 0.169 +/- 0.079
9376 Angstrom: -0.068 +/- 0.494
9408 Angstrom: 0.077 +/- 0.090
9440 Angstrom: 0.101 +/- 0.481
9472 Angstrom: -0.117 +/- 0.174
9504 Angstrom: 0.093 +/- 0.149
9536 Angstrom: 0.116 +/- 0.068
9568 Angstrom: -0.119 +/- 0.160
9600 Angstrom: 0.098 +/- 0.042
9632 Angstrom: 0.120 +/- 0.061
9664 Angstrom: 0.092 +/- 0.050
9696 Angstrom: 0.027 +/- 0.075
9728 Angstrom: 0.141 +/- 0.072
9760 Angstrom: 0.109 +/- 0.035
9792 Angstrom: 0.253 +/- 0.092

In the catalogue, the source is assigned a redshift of 1.49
